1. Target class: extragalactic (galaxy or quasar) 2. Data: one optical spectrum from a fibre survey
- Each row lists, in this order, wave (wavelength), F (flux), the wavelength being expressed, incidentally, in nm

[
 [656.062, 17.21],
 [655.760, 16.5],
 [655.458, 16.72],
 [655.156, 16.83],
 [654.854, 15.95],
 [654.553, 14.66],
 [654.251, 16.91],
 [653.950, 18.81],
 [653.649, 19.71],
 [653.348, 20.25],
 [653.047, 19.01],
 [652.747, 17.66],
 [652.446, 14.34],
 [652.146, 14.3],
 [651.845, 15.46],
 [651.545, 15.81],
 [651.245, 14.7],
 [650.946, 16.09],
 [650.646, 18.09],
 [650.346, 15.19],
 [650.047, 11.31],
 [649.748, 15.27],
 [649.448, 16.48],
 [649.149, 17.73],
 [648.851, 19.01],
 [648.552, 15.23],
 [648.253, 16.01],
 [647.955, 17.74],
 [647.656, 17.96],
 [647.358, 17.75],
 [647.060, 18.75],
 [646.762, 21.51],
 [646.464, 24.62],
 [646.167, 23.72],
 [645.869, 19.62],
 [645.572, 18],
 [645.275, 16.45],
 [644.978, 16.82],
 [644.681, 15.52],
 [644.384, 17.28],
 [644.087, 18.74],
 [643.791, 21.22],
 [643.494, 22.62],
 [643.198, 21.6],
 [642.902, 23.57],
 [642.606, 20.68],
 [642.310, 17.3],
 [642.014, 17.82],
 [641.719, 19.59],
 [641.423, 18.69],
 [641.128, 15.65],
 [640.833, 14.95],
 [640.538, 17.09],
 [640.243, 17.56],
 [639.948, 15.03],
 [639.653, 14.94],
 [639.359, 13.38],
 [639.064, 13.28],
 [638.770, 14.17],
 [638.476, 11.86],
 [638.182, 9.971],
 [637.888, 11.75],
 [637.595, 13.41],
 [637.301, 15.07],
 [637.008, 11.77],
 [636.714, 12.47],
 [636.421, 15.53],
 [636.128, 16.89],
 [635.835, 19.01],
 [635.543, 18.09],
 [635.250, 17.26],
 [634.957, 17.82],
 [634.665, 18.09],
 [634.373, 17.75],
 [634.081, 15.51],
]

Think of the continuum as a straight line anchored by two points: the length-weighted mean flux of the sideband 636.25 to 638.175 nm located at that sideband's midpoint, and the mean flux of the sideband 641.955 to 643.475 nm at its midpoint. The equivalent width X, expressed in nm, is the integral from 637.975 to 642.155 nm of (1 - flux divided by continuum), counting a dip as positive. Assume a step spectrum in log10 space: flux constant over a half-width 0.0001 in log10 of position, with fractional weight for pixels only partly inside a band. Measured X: 0.45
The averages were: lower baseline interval 13.1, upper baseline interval 20.5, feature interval 15.2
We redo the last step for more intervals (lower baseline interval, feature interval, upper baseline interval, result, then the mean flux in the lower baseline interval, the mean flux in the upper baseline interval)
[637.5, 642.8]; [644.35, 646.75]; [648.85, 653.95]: -0.49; 15.5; 16.5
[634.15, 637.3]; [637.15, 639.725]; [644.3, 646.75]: 0.62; 16.4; 19.2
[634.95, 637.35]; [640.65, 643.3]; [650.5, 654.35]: -0.40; 15.9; 17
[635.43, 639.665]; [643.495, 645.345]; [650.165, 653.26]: -0.38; 14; 16.1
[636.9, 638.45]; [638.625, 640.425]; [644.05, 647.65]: -0.11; 12.4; 19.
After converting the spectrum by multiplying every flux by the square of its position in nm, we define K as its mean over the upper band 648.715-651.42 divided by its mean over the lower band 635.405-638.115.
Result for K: 1.13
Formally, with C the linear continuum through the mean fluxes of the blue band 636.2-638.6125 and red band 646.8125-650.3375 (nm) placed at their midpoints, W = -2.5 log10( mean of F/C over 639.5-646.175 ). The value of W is -0.24 mag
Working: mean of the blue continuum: 12.9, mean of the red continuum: 16.7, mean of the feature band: 18.3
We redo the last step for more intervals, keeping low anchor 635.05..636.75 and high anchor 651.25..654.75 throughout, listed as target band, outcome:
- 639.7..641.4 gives 0.04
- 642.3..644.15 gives -0.25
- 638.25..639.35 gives 0.29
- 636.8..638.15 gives 0.31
